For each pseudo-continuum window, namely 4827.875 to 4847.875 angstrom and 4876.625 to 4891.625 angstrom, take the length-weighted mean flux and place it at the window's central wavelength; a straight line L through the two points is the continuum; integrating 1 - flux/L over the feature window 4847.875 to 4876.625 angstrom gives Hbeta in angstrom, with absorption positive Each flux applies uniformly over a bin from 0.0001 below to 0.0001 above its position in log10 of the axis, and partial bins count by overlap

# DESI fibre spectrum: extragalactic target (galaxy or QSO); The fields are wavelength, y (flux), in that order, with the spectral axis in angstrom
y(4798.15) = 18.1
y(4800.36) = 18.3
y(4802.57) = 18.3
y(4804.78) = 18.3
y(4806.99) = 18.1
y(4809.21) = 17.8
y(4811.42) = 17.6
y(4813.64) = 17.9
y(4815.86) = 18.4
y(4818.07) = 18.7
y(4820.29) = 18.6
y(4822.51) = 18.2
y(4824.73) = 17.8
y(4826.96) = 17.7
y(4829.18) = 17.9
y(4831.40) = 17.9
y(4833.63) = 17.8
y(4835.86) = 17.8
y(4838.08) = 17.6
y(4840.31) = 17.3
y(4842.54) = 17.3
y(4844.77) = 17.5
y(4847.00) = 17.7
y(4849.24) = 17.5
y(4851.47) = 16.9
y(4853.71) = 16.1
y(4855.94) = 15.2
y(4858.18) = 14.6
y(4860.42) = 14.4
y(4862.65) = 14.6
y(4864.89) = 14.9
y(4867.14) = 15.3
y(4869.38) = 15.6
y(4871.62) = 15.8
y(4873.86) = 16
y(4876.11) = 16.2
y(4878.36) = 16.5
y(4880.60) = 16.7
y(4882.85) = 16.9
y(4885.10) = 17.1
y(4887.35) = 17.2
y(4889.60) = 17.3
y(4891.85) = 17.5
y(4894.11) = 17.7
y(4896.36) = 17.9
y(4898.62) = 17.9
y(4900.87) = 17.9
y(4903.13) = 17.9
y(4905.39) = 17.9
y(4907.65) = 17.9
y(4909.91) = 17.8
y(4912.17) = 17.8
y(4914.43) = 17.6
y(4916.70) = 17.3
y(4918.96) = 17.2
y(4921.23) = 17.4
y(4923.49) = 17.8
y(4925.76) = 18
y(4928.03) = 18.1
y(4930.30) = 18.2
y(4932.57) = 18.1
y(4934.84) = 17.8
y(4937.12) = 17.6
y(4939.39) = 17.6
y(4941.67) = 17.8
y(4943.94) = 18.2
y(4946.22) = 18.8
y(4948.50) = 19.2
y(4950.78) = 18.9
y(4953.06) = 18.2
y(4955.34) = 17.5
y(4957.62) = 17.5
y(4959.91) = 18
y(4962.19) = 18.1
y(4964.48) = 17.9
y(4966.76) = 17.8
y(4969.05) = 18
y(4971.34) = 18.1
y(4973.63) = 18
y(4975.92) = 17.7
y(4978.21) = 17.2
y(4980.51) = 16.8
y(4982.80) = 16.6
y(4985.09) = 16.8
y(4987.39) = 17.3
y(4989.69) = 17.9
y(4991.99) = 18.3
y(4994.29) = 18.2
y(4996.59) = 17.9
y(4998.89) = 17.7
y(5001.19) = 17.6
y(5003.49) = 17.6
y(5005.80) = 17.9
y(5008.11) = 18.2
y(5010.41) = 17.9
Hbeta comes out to 2.8 angstrom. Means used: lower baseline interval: 17.7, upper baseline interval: 17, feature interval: 15.6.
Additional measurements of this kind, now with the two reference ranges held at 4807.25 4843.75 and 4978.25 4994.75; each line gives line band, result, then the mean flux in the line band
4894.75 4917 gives -0.2 angstrom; 17.8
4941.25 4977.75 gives -1.3 angstrom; 18.1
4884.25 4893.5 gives 0.2 angstrom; 17.3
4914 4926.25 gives 0.0 angstrom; 17.5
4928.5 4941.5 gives -0.2 angstrom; 17.9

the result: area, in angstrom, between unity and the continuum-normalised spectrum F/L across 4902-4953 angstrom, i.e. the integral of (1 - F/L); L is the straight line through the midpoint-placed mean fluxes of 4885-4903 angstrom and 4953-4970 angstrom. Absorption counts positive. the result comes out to -0.6 angstrom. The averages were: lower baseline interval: 17.6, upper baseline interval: 17.9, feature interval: 18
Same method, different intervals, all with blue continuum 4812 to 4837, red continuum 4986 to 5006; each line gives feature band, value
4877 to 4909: 0.9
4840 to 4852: 0.4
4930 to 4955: -0.4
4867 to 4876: 1.1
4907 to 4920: 0.2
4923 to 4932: -0.1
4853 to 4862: 1.5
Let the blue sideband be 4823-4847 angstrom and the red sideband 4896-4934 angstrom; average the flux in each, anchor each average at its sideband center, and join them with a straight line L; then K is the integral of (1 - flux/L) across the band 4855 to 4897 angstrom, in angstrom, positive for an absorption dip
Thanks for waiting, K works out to 3.7 angstrom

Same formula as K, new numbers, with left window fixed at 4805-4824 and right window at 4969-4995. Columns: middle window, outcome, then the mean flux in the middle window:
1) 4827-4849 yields 0.53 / 17.6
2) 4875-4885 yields 0.72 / 16.6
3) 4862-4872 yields 1.53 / 15.2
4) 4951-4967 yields -0.26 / 17.9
